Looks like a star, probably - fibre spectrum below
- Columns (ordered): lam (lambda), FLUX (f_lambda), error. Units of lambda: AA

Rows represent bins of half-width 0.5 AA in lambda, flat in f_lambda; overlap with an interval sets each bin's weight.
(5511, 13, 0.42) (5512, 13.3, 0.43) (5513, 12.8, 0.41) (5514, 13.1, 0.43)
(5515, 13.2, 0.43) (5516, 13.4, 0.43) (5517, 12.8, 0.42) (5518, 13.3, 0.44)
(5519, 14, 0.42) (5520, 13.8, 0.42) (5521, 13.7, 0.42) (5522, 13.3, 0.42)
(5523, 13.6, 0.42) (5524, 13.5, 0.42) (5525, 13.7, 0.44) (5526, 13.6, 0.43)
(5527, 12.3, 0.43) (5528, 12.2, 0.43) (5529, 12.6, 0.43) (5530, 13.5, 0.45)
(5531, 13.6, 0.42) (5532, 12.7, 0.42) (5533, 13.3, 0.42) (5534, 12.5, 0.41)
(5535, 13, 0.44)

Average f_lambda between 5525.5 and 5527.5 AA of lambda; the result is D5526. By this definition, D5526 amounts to 12.9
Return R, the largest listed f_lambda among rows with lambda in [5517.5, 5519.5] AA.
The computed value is 14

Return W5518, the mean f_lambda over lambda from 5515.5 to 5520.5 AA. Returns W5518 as 13.5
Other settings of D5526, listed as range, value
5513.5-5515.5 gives 13.1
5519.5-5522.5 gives 13.6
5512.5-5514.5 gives 12.9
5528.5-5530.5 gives 13.1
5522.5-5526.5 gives 13.6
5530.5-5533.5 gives 13.2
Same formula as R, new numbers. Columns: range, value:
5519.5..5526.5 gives 13.8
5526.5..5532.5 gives 13.6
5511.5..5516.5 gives 13.4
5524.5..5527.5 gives 13.7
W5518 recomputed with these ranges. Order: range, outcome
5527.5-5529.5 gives 12.4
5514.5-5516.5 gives 13.3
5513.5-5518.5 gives 13.2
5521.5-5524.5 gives 13.5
